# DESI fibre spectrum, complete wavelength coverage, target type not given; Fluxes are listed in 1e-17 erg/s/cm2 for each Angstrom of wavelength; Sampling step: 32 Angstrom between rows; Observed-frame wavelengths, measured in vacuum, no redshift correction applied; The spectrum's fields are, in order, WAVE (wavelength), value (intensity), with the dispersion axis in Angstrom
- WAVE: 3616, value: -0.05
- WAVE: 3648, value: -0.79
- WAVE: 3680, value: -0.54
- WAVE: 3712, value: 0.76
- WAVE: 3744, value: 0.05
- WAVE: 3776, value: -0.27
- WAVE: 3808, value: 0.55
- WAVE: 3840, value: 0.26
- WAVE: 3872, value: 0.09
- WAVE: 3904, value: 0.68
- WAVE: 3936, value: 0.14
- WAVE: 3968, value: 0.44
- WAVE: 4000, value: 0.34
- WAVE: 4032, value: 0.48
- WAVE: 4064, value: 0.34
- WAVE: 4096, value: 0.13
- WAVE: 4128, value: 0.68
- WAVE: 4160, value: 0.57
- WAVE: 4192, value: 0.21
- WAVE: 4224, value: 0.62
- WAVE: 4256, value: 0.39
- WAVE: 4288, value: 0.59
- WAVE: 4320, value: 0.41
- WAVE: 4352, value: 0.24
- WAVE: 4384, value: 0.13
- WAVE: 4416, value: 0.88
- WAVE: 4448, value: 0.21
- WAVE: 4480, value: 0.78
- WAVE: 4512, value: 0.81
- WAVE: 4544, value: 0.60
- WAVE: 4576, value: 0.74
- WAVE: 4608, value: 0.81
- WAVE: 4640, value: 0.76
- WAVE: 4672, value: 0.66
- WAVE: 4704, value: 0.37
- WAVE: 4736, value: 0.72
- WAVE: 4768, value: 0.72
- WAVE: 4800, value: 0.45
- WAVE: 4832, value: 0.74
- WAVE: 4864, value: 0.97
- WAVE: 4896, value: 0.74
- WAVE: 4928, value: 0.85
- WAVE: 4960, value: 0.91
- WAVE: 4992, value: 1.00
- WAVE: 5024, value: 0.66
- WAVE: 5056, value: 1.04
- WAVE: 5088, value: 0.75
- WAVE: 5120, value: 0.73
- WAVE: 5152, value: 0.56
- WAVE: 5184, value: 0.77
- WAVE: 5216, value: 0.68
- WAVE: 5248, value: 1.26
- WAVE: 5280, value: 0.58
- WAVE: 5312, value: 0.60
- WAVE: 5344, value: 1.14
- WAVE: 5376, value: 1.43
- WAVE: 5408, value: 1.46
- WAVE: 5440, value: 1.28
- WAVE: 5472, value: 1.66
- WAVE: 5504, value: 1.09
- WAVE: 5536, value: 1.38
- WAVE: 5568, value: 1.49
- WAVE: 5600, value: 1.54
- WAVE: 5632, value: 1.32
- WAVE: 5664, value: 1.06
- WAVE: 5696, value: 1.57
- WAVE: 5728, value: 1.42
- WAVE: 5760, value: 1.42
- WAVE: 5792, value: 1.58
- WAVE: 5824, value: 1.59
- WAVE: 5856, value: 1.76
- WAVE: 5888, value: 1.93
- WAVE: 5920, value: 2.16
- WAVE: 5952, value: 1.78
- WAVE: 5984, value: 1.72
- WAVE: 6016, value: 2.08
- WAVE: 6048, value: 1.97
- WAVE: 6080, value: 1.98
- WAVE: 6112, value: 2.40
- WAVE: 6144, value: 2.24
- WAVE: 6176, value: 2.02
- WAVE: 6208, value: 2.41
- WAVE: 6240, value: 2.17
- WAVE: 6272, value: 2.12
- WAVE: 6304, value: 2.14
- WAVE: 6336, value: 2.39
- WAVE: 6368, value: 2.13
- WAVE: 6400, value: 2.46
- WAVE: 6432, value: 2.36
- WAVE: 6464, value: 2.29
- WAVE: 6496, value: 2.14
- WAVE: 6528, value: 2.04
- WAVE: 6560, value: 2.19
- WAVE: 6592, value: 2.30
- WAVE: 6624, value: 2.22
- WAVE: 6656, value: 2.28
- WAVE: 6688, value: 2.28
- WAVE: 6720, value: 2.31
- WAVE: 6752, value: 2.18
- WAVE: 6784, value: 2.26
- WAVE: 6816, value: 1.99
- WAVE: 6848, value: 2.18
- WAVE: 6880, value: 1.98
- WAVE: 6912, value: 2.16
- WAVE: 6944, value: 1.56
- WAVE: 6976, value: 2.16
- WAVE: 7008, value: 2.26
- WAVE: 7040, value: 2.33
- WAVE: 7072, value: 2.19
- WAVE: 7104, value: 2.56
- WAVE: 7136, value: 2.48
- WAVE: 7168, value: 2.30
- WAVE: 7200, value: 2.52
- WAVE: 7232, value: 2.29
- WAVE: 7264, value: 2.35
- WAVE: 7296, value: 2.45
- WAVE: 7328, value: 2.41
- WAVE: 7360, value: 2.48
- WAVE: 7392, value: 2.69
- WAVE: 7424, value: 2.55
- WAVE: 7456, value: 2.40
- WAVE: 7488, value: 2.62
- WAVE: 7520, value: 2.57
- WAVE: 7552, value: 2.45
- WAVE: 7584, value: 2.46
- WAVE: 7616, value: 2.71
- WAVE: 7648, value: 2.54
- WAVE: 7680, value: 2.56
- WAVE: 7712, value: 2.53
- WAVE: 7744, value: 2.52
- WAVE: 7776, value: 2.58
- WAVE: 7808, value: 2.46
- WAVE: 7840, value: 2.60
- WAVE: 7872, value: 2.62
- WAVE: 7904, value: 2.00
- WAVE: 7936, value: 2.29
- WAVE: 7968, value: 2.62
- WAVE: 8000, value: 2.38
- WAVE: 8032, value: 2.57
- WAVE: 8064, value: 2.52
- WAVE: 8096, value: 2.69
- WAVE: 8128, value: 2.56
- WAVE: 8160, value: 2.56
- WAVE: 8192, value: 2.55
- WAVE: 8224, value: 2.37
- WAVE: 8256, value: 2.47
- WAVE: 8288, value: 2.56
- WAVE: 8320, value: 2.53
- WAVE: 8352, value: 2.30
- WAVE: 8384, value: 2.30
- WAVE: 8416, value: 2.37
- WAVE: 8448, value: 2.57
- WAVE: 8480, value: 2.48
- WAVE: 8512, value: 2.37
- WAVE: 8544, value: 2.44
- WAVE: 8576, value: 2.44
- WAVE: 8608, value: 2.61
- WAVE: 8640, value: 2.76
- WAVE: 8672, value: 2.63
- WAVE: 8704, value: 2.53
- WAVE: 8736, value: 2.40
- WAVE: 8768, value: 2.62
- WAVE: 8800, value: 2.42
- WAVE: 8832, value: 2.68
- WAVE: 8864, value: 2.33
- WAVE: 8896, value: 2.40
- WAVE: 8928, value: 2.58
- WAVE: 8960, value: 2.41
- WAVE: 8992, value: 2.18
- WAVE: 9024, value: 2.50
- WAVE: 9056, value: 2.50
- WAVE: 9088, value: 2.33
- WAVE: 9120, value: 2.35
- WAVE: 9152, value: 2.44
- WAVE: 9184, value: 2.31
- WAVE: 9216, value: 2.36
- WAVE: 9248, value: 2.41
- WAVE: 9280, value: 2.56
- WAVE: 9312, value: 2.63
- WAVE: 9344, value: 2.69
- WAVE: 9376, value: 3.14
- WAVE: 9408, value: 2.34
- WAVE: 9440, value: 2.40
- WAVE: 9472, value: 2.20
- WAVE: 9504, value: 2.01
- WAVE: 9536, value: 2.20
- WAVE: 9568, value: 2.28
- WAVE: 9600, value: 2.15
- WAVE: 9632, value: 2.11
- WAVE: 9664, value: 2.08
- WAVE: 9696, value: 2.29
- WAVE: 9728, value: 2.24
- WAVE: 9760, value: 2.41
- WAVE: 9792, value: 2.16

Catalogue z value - 0.341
